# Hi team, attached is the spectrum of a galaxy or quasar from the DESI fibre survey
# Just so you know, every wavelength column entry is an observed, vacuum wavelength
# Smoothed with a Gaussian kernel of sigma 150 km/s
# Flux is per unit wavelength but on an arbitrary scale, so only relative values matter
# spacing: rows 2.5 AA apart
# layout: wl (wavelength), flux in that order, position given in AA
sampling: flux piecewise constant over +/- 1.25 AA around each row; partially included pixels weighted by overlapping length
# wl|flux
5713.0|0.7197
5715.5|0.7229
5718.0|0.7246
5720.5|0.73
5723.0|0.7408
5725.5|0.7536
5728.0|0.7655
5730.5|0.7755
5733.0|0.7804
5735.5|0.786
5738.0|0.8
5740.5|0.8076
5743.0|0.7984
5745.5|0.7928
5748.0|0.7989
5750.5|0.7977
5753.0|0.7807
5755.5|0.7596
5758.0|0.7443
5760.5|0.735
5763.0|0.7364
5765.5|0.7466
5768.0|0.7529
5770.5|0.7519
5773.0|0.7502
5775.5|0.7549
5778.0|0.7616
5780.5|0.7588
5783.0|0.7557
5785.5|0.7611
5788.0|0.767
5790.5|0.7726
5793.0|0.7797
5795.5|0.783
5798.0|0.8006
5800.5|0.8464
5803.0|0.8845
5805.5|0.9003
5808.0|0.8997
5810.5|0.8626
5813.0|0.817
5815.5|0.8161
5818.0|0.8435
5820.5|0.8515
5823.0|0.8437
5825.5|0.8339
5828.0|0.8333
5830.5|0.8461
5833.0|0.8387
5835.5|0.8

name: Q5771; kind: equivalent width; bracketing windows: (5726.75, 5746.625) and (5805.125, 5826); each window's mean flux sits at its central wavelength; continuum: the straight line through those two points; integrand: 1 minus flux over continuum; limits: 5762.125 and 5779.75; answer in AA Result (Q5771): 1.4 AA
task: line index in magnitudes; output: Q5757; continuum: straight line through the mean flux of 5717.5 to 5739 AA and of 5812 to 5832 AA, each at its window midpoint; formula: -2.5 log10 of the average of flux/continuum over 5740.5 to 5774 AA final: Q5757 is 0.03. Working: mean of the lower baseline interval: 0.763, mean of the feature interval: 0.767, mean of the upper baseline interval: 0.836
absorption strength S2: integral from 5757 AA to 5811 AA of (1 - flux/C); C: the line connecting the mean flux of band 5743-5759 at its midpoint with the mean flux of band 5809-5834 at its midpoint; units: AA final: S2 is 1.5 AA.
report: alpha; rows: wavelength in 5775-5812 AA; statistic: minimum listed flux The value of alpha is 0.7549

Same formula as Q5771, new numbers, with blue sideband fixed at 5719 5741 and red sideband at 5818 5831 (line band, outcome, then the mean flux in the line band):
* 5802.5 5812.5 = -0.6 AA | 0.882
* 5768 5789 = 1.3 AA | 0.757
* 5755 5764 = 0.6 AA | 0.743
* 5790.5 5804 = 0.1 AA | 0.813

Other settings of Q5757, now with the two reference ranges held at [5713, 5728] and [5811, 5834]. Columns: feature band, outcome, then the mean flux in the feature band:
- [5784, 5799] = 0.04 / 0.777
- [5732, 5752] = -0.05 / 0.795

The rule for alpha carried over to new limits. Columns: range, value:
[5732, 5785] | 0.735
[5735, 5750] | 0.786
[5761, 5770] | 0.7364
